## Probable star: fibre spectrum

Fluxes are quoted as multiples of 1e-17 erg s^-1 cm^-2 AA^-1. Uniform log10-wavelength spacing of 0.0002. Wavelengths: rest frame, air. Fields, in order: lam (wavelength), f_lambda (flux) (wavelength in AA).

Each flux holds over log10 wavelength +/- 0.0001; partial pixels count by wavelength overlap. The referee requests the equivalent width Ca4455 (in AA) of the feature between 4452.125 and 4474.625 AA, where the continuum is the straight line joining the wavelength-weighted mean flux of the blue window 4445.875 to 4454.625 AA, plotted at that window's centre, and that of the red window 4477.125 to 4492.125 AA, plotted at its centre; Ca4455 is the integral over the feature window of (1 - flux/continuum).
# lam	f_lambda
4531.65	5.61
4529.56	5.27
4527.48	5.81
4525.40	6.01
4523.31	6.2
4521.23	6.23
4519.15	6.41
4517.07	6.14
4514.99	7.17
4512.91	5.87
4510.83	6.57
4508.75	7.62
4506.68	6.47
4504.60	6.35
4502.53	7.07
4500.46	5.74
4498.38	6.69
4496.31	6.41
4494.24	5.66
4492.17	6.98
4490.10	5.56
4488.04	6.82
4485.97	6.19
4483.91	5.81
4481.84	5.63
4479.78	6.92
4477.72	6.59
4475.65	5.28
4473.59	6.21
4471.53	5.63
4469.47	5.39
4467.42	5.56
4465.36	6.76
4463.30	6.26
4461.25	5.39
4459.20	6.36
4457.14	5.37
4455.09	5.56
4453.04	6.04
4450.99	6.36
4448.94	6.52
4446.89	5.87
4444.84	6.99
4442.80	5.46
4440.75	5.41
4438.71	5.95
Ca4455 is 1.2 AA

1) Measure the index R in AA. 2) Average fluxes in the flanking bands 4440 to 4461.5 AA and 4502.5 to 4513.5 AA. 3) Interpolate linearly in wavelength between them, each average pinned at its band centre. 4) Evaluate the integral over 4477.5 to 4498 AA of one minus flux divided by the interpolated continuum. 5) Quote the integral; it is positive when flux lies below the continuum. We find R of 0.5 AA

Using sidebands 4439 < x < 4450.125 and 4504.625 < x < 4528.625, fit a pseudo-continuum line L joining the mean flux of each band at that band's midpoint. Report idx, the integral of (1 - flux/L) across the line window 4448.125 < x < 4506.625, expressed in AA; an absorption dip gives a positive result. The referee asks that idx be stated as 0.9 AA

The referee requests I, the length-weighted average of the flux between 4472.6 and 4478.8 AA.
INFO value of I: 6.03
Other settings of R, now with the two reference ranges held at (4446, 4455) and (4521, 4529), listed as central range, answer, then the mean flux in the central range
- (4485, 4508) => -1.2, 6.38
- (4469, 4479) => 0.4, 5.87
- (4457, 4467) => 0.1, 6.05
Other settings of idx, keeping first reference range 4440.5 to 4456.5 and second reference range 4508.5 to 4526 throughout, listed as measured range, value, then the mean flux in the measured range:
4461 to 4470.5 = 0.3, 5.91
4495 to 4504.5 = -0.2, 6.44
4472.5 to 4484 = 0.2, 6.09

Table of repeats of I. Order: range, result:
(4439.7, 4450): 6.05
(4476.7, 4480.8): 6.76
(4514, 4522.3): 6.49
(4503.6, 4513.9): 6.58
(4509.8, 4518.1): 6.43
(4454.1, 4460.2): 5.76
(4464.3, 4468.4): 6.16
